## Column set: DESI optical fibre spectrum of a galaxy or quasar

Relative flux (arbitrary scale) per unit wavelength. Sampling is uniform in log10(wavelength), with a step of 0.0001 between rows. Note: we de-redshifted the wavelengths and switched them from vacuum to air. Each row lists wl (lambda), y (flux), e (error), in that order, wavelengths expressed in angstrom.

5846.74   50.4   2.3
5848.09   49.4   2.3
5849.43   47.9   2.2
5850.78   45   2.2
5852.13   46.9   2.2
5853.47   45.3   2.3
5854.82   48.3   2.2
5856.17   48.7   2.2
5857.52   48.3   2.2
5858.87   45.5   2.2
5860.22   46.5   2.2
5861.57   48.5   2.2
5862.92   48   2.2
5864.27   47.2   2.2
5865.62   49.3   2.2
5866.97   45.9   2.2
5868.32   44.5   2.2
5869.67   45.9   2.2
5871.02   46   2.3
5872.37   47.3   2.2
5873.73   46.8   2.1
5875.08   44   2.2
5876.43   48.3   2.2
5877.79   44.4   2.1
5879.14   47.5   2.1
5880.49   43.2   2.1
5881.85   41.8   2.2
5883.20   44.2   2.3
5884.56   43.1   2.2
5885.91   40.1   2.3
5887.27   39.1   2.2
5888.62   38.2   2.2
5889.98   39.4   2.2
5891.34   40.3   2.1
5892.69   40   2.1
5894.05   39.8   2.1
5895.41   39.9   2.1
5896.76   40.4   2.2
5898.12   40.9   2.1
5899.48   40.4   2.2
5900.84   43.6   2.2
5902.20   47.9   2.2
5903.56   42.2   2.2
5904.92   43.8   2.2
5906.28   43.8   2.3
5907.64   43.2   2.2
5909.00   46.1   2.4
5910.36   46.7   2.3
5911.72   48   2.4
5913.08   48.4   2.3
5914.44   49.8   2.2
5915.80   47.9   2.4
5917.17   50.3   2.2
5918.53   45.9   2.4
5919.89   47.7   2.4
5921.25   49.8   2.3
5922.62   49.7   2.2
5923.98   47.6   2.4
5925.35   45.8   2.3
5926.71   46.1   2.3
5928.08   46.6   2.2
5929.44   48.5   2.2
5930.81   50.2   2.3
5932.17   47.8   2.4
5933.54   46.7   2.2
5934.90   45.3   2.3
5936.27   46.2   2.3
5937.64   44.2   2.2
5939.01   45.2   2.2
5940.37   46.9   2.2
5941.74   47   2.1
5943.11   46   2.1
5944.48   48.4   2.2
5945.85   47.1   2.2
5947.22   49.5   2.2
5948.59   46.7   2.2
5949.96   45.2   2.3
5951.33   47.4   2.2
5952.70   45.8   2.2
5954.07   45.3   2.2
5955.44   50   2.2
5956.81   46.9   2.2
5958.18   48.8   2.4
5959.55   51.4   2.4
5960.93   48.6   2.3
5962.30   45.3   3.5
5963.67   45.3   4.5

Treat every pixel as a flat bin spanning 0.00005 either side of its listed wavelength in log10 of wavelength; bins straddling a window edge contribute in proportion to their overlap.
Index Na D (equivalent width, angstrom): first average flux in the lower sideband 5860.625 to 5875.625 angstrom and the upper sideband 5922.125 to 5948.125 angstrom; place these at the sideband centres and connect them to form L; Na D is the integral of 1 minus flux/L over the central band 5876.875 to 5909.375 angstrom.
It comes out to 3.2 angstrom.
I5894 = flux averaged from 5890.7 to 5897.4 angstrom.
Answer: 40.1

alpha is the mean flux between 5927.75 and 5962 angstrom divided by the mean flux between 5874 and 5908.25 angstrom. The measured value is 1.11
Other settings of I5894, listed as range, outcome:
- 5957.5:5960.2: 50.1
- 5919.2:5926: 48.1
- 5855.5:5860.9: 47.2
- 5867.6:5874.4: 46.1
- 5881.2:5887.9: 41.7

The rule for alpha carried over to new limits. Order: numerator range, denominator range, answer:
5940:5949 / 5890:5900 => 1.18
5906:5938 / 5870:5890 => 1.08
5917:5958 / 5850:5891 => 1.04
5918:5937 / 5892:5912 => 1.10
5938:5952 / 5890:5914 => 1.08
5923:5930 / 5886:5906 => 1.14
